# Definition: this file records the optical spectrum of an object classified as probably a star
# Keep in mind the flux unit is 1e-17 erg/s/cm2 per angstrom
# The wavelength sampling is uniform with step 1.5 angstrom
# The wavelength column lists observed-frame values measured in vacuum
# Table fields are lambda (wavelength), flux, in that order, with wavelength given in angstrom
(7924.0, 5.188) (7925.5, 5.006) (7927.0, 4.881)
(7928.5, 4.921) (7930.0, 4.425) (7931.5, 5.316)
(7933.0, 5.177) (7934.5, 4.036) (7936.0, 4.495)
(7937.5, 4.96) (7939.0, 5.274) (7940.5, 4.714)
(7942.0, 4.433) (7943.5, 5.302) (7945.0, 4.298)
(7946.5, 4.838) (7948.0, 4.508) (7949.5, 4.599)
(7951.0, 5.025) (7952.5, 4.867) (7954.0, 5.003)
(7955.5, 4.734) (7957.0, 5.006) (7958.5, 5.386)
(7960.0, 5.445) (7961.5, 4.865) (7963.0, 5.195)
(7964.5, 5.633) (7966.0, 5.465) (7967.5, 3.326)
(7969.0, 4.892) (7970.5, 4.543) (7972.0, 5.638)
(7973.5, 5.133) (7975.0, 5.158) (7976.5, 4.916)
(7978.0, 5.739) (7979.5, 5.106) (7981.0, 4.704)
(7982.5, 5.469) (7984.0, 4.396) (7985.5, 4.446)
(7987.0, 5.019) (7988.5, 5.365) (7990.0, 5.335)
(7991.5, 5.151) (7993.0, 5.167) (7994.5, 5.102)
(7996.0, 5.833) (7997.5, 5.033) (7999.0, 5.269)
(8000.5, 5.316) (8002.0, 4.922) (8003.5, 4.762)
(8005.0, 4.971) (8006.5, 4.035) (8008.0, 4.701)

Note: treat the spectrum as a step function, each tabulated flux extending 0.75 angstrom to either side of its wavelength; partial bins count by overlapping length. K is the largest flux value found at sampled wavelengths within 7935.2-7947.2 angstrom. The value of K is 5.302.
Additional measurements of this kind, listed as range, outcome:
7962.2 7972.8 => 5.638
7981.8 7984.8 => 5.469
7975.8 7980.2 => 5.739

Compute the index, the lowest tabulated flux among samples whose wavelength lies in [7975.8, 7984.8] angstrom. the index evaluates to 4.396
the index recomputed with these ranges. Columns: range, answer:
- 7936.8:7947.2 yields 4.298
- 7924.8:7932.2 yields 4.425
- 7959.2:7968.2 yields 3.326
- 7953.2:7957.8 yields 4.734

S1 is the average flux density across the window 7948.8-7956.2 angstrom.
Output 4.85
